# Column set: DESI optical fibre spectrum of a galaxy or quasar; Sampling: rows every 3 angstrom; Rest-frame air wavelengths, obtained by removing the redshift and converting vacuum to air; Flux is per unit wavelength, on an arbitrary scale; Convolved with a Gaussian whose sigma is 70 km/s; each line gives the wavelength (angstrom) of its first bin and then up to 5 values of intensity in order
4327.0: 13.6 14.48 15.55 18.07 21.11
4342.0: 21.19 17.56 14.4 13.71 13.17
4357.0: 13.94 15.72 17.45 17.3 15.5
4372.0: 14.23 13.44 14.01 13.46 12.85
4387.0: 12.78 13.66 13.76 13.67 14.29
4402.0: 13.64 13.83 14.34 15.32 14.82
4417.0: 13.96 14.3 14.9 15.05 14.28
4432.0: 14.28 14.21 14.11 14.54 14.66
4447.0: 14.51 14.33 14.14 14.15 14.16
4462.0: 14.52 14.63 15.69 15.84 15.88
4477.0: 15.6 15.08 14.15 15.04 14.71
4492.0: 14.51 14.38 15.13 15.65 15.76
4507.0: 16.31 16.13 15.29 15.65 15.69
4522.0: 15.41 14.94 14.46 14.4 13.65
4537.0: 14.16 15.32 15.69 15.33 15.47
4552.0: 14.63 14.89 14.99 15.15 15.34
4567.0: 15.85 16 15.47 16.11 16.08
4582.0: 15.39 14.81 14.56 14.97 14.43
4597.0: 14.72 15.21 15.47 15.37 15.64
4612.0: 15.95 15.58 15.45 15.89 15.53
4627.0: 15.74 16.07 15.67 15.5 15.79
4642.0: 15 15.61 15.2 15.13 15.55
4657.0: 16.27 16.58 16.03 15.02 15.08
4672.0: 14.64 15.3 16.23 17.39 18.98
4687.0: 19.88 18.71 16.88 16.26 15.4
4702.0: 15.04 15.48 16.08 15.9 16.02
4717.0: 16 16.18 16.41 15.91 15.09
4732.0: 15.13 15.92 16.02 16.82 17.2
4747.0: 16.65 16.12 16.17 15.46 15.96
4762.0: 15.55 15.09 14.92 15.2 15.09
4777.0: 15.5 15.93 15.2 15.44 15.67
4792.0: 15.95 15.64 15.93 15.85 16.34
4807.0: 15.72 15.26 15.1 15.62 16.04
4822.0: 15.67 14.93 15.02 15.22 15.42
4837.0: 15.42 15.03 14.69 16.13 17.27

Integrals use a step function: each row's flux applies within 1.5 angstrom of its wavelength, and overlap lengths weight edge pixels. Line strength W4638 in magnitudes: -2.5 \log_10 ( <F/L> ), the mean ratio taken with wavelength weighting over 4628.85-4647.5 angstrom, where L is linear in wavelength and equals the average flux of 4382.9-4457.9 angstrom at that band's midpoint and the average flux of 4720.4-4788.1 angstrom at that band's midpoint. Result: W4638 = -0.03 mag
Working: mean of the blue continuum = 14.2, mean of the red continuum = 15.8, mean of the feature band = 15.6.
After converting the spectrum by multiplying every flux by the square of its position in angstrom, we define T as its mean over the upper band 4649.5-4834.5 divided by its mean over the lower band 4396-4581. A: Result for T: 1.19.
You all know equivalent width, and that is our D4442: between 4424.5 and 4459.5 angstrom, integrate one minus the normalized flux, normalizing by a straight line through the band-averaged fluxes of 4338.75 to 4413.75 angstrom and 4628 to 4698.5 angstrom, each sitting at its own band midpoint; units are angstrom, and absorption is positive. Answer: 1.84 angstrom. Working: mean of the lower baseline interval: 14.9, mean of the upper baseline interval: 16.2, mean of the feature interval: 14.4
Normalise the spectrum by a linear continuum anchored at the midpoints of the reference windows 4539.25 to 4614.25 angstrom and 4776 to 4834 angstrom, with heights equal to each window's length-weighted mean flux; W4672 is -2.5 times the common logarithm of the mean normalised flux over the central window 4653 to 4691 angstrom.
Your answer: -0.08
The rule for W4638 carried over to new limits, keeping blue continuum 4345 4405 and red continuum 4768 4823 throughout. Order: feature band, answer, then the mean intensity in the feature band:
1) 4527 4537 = 0.049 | 14.2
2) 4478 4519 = -0.038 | 15.2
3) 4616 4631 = -0.045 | 15.7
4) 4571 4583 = -0.060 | 15.8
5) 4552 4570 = -0.026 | 15.3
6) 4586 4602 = 0.014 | 14.8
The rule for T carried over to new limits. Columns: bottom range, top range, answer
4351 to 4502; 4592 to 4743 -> 1.22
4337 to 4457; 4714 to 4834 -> 1.25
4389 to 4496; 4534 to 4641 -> 1.13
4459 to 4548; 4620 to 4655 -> 1.09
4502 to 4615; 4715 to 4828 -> 1.13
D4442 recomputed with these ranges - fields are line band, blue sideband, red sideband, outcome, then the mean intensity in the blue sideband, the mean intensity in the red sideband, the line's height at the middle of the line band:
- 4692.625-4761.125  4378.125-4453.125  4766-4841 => -3.45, 14.1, 15.5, 15.2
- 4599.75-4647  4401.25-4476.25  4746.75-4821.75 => -1.40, 14.6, 15.6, 15.1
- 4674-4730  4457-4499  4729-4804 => -3.33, 14.9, 15.8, 15.6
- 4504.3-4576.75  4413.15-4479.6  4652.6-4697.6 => 0.90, 14.7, 16.6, 15.5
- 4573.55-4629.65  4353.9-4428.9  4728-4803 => -0.90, 14.4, 15.7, 15.2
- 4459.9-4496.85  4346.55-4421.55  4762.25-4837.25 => -1.06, 14.3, 15.5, 14.6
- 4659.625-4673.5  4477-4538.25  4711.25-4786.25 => 0.15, 15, 15.8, 15.5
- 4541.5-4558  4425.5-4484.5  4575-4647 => -0.05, 14.7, 15.4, 15.1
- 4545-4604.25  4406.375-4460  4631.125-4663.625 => 0.03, 14.4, 15.7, 15.2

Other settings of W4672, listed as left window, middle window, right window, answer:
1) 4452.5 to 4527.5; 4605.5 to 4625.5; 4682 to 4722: 0.028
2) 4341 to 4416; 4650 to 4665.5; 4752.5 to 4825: -0.041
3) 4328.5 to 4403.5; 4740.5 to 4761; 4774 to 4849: -0.054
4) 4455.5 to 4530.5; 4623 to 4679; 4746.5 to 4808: -0.009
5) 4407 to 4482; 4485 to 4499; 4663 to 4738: 0.018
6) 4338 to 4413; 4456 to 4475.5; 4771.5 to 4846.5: 0.000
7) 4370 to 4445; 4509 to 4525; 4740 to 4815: -0.070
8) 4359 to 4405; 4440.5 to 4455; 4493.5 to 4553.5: 0.023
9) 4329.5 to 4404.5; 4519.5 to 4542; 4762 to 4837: 0.042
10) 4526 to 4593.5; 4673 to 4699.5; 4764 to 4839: -0.129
